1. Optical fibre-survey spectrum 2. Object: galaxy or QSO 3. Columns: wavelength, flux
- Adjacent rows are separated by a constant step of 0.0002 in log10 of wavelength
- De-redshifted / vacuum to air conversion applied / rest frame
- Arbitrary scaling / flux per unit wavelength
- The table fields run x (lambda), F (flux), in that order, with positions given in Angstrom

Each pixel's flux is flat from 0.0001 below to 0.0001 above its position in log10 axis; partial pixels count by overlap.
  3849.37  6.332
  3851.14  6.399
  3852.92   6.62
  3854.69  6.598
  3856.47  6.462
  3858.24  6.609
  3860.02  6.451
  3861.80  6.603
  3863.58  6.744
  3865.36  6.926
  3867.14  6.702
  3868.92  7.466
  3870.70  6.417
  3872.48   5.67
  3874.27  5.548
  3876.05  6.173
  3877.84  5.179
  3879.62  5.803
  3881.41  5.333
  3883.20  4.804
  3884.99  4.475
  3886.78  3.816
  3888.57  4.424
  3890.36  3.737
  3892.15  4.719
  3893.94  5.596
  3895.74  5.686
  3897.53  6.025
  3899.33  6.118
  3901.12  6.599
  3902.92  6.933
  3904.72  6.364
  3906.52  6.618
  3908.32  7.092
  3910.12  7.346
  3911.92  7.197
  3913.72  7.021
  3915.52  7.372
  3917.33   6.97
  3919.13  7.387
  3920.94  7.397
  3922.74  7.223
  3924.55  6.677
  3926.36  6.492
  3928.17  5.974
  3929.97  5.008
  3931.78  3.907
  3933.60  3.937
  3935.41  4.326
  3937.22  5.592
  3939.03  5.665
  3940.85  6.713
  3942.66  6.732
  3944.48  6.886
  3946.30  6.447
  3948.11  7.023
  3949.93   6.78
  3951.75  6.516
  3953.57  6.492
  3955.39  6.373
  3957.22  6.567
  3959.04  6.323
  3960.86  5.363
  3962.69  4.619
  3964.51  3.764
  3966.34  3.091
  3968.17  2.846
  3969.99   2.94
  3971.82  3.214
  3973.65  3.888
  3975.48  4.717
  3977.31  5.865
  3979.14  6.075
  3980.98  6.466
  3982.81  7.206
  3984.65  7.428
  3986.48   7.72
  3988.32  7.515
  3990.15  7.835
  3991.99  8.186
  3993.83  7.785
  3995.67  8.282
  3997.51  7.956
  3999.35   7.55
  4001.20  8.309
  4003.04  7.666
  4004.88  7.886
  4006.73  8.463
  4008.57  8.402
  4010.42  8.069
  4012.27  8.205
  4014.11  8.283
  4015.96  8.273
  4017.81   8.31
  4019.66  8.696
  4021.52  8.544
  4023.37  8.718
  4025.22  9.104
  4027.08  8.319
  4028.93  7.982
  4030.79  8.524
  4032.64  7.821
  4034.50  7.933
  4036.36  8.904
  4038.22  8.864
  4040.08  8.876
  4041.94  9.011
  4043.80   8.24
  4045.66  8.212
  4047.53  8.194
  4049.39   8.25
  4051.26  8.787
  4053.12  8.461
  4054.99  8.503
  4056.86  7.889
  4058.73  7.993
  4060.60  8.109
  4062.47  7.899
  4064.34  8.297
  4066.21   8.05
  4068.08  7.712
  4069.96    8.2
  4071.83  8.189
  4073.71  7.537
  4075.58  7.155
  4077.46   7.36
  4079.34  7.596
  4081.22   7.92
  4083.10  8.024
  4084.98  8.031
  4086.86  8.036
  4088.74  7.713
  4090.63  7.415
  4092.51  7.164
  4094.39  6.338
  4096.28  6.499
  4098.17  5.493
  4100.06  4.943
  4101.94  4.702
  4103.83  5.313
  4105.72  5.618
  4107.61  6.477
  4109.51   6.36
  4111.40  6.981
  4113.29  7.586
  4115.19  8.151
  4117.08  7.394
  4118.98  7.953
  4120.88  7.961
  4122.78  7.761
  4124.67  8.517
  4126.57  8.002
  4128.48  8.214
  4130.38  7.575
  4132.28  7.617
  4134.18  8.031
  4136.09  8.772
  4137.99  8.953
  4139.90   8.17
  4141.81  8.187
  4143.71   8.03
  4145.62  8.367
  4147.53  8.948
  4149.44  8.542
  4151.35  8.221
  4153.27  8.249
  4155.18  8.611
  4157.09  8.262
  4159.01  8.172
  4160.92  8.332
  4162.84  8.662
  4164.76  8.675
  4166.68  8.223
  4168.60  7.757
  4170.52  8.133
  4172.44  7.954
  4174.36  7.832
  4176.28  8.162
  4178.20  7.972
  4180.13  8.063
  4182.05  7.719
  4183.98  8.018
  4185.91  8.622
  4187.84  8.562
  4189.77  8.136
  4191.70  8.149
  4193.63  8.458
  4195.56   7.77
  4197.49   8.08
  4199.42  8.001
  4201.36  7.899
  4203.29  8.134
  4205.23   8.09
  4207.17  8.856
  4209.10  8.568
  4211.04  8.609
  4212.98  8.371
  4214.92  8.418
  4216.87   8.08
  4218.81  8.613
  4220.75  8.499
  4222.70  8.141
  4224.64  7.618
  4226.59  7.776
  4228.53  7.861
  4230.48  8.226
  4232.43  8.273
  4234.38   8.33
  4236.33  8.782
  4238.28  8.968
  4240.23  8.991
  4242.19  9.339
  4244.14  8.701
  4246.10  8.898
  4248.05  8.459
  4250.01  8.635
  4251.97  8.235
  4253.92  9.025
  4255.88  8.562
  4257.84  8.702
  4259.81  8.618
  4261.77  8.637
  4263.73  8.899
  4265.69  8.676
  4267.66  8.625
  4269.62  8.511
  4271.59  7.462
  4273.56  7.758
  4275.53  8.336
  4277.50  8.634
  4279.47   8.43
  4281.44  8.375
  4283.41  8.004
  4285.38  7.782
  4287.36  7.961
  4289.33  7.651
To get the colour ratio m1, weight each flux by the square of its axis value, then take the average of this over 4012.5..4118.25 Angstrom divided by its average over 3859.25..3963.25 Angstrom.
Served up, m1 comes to 1.37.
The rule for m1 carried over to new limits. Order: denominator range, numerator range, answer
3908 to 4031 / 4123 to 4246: 1.37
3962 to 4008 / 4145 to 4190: 1.43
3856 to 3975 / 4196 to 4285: 1.69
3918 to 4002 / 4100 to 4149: 1.34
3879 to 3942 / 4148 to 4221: 1.60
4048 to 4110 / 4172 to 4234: 1.18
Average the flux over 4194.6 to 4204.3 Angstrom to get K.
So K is 7.98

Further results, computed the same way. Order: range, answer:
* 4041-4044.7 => 8.64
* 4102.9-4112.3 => 6.15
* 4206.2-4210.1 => 8.72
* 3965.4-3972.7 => 3.02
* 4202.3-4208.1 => 8.35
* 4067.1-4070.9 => 7.96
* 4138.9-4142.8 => 8.19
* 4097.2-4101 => 5.22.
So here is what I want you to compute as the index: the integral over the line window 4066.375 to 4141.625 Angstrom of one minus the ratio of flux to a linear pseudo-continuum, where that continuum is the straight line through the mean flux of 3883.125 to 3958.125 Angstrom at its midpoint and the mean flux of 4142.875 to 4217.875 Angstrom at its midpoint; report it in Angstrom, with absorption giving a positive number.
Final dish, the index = 2.2 Angstrom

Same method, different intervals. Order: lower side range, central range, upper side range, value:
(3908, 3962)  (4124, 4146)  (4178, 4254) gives -1.21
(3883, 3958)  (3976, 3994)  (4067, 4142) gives -1.61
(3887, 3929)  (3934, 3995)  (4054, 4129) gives 7.01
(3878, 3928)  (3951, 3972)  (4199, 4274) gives 5.23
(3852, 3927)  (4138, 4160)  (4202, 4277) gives -1.37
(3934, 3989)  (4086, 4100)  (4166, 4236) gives 0.45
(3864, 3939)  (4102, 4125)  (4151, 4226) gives 1.78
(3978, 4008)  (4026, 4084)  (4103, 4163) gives -3.10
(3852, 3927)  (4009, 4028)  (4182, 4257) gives -3.72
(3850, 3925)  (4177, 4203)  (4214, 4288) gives -0.21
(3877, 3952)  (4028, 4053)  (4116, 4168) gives -4.13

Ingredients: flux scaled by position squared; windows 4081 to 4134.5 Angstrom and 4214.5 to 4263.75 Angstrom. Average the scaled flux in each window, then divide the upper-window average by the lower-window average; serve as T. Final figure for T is 1.27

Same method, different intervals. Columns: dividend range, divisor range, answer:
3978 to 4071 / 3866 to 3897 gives 1.62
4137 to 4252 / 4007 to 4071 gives 1.08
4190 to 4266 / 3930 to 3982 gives 1.81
